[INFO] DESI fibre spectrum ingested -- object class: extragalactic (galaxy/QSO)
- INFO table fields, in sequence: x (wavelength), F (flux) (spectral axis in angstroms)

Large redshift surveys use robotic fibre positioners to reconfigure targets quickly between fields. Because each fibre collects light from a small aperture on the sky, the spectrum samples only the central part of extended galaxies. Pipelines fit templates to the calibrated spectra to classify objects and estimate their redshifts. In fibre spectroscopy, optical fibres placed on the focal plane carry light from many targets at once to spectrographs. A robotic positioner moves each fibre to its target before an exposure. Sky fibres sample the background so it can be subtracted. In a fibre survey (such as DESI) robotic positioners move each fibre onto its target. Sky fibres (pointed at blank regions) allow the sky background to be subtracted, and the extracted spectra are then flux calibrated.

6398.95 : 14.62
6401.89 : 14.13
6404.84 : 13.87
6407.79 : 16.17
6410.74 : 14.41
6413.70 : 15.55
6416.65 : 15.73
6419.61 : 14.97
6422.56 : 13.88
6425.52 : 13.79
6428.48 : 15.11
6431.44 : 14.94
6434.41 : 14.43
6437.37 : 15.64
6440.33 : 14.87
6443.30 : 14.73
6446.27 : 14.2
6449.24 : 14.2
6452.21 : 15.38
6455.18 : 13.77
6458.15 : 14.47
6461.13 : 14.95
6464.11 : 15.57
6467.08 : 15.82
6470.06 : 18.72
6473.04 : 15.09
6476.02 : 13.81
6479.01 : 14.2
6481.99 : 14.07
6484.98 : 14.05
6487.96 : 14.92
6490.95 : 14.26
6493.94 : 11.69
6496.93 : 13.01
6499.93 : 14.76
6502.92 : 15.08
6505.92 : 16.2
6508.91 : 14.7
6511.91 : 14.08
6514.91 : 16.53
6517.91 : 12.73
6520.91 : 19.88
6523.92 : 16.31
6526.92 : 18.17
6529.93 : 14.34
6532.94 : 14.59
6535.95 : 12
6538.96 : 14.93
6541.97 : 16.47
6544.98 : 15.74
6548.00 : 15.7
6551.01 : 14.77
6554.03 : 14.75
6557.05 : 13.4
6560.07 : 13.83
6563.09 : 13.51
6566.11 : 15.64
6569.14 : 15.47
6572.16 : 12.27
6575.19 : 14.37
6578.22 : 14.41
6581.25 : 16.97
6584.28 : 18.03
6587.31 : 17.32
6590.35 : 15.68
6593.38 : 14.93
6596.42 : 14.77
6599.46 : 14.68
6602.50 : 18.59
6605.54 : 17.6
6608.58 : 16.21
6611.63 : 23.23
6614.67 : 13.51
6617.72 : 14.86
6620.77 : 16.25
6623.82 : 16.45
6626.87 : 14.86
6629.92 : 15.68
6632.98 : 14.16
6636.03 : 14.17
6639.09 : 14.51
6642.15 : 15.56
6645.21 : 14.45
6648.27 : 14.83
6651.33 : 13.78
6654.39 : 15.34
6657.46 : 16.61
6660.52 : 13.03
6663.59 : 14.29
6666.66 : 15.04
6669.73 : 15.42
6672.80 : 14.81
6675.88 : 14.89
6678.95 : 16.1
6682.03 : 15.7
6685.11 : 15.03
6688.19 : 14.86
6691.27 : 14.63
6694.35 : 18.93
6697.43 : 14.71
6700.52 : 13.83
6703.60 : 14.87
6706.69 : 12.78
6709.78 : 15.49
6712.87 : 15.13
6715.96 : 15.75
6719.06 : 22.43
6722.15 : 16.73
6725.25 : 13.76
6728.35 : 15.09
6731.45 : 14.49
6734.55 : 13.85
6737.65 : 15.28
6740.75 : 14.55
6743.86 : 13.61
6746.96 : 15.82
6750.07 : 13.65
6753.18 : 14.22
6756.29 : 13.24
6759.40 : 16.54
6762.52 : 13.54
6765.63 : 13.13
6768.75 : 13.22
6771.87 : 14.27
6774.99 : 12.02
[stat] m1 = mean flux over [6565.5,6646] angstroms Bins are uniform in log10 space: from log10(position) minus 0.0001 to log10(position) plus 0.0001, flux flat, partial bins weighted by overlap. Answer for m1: 15.7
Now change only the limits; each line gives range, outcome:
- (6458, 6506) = 14.7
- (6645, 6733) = 15.3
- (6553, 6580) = 14.2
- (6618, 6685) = 15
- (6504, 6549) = 15.5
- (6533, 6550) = 14.9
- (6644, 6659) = 15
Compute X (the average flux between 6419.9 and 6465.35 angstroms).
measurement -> 14.7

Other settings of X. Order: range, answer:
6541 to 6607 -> 15.4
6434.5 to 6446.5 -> 14.9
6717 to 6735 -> 16.2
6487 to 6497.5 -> 13.4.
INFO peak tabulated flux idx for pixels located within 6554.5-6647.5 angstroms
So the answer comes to 23.23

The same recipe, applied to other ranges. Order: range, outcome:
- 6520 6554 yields 19.88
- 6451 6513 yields 18.72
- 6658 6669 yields 15.04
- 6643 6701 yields 18.93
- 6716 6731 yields 22.43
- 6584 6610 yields 18.59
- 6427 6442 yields 15.64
